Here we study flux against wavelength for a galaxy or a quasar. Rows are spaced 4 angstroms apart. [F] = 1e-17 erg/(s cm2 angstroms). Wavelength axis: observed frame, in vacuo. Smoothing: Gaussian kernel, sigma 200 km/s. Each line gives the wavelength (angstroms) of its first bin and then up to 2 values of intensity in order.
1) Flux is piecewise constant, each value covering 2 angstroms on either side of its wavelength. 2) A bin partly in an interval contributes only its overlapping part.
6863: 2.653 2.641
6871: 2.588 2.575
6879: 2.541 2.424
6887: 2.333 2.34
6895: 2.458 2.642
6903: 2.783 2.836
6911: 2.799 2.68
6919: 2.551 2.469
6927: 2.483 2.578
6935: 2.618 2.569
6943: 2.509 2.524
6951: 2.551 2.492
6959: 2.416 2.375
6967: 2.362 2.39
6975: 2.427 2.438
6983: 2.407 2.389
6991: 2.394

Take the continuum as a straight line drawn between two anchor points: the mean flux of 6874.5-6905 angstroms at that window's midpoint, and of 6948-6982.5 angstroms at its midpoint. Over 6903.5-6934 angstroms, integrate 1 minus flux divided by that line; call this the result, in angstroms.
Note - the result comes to -1.9 angstroms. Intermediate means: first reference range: 2.51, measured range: 2.64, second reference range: 2.43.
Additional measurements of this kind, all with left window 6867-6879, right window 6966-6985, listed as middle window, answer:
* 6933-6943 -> -0.4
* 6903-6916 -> -1.3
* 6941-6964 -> -0.3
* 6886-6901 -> 0.6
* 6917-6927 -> 0.0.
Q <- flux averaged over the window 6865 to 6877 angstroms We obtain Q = 2.6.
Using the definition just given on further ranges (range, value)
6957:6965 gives 2.4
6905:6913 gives 2.82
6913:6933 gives 2.55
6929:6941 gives 2.59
